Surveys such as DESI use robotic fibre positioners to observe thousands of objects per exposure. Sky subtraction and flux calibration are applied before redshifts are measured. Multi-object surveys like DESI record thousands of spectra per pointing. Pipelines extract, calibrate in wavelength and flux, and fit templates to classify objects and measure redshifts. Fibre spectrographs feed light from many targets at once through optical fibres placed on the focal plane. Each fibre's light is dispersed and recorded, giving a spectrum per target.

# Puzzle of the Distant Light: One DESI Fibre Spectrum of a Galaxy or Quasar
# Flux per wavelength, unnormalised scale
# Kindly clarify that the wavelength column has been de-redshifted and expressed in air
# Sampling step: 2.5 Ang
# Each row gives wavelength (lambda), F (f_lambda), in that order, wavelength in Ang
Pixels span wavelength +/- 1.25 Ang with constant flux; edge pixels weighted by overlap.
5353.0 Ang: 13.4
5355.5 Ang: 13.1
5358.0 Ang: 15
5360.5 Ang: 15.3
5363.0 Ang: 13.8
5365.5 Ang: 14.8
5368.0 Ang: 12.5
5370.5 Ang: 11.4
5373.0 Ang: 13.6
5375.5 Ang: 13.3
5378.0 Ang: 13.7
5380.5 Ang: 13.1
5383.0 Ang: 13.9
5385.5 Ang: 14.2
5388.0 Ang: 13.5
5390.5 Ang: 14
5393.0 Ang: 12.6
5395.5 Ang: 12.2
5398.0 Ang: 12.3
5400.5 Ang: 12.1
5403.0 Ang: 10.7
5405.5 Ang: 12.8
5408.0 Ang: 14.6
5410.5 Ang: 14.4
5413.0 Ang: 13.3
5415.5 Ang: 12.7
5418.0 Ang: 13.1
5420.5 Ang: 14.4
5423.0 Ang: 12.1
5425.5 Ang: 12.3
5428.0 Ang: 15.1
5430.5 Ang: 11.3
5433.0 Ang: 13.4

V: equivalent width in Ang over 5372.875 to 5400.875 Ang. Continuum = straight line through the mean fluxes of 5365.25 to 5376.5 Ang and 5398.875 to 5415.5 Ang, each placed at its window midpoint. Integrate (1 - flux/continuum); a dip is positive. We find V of -0.6 Ang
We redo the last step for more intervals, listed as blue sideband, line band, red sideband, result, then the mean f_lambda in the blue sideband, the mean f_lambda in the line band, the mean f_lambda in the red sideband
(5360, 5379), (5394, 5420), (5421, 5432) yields 0.4 Ang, 13.5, 12.9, 12.8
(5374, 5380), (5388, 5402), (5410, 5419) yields 0.7 Ang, 13.5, 12.7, 13.3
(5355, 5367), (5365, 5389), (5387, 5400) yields 0.5 Ang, 14.4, 13.4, 12.9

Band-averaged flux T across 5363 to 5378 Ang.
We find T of 13.2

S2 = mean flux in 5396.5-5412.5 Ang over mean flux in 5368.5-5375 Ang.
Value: 1.02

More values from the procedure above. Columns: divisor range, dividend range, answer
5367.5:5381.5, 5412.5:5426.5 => 1.00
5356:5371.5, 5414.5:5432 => 0.94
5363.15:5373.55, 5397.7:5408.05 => 0.94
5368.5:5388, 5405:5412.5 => 1.05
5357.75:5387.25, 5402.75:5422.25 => 0.98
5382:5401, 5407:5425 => 1.02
